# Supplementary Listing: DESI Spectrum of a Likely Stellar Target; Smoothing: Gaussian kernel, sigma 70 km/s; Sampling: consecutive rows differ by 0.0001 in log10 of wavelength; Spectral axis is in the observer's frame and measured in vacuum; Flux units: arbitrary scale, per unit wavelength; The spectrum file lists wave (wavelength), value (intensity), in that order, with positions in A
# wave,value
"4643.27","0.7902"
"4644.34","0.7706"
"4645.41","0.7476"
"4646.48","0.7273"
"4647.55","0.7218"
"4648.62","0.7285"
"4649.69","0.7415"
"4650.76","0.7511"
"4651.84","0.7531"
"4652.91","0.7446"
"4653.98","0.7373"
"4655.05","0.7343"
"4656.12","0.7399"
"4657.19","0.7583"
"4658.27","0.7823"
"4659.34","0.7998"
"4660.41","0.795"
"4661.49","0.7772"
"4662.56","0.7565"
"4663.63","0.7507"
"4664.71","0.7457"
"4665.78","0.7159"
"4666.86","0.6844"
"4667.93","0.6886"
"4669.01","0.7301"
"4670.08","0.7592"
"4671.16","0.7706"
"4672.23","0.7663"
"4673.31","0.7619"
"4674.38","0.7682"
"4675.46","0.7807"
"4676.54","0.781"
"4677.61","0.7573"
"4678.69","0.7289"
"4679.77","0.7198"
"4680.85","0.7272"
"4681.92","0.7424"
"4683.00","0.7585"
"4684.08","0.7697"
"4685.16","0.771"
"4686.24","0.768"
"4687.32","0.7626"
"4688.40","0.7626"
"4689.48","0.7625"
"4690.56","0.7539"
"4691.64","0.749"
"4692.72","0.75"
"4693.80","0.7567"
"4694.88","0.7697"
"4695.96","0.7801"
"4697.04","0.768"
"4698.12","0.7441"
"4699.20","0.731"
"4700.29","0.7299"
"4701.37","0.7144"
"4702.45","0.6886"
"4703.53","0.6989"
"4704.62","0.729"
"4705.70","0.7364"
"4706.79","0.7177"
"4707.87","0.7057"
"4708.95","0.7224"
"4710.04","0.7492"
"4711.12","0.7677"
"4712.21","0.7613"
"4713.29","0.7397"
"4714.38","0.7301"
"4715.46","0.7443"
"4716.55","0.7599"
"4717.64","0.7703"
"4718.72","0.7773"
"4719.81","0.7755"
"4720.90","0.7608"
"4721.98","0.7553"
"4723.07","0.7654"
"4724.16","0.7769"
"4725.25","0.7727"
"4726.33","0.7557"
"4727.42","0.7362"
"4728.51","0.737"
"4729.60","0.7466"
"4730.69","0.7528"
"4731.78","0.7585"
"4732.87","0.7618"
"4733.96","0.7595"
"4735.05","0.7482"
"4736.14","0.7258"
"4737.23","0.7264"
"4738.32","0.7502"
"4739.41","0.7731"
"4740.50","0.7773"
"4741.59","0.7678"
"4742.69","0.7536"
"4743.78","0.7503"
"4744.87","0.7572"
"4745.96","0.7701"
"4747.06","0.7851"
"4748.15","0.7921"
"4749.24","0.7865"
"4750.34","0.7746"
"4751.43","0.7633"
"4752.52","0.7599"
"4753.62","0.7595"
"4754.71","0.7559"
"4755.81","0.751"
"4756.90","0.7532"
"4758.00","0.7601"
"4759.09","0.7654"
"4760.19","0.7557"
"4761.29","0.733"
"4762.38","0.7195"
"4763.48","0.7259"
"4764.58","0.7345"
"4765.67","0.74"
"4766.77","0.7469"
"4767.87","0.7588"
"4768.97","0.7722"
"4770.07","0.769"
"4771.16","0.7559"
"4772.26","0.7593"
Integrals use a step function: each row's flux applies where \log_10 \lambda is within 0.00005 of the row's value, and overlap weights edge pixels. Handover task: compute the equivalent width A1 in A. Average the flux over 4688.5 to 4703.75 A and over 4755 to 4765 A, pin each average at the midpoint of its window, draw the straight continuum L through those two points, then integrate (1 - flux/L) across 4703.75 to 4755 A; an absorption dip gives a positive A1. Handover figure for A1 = -0.74 A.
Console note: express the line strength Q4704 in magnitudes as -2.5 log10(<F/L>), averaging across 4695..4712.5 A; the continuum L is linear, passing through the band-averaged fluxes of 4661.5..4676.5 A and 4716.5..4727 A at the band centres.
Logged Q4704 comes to 0.04 mag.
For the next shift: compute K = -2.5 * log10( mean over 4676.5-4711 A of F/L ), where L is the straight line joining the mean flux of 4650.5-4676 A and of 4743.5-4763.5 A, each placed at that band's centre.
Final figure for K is 0.02 mag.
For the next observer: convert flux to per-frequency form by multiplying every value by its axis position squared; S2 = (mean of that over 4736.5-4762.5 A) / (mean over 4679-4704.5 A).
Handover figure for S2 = 1.04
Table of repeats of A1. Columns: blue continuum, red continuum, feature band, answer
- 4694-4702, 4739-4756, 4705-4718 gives 0.2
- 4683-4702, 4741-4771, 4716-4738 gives 0.0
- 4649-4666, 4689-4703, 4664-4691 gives 0.0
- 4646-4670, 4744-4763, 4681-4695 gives -0.2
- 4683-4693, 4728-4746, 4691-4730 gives 0.6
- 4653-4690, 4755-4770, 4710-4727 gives -0.2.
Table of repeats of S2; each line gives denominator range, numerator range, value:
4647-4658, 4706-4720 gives 1.03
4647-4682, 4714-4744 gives 1.04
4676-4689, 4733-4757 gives 1.04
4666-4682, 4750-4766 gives 1.04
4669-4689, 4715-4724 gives 1.03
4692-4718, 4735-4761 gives 1.05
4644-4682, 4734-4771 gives 1.05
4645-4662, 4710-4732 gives 1.04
